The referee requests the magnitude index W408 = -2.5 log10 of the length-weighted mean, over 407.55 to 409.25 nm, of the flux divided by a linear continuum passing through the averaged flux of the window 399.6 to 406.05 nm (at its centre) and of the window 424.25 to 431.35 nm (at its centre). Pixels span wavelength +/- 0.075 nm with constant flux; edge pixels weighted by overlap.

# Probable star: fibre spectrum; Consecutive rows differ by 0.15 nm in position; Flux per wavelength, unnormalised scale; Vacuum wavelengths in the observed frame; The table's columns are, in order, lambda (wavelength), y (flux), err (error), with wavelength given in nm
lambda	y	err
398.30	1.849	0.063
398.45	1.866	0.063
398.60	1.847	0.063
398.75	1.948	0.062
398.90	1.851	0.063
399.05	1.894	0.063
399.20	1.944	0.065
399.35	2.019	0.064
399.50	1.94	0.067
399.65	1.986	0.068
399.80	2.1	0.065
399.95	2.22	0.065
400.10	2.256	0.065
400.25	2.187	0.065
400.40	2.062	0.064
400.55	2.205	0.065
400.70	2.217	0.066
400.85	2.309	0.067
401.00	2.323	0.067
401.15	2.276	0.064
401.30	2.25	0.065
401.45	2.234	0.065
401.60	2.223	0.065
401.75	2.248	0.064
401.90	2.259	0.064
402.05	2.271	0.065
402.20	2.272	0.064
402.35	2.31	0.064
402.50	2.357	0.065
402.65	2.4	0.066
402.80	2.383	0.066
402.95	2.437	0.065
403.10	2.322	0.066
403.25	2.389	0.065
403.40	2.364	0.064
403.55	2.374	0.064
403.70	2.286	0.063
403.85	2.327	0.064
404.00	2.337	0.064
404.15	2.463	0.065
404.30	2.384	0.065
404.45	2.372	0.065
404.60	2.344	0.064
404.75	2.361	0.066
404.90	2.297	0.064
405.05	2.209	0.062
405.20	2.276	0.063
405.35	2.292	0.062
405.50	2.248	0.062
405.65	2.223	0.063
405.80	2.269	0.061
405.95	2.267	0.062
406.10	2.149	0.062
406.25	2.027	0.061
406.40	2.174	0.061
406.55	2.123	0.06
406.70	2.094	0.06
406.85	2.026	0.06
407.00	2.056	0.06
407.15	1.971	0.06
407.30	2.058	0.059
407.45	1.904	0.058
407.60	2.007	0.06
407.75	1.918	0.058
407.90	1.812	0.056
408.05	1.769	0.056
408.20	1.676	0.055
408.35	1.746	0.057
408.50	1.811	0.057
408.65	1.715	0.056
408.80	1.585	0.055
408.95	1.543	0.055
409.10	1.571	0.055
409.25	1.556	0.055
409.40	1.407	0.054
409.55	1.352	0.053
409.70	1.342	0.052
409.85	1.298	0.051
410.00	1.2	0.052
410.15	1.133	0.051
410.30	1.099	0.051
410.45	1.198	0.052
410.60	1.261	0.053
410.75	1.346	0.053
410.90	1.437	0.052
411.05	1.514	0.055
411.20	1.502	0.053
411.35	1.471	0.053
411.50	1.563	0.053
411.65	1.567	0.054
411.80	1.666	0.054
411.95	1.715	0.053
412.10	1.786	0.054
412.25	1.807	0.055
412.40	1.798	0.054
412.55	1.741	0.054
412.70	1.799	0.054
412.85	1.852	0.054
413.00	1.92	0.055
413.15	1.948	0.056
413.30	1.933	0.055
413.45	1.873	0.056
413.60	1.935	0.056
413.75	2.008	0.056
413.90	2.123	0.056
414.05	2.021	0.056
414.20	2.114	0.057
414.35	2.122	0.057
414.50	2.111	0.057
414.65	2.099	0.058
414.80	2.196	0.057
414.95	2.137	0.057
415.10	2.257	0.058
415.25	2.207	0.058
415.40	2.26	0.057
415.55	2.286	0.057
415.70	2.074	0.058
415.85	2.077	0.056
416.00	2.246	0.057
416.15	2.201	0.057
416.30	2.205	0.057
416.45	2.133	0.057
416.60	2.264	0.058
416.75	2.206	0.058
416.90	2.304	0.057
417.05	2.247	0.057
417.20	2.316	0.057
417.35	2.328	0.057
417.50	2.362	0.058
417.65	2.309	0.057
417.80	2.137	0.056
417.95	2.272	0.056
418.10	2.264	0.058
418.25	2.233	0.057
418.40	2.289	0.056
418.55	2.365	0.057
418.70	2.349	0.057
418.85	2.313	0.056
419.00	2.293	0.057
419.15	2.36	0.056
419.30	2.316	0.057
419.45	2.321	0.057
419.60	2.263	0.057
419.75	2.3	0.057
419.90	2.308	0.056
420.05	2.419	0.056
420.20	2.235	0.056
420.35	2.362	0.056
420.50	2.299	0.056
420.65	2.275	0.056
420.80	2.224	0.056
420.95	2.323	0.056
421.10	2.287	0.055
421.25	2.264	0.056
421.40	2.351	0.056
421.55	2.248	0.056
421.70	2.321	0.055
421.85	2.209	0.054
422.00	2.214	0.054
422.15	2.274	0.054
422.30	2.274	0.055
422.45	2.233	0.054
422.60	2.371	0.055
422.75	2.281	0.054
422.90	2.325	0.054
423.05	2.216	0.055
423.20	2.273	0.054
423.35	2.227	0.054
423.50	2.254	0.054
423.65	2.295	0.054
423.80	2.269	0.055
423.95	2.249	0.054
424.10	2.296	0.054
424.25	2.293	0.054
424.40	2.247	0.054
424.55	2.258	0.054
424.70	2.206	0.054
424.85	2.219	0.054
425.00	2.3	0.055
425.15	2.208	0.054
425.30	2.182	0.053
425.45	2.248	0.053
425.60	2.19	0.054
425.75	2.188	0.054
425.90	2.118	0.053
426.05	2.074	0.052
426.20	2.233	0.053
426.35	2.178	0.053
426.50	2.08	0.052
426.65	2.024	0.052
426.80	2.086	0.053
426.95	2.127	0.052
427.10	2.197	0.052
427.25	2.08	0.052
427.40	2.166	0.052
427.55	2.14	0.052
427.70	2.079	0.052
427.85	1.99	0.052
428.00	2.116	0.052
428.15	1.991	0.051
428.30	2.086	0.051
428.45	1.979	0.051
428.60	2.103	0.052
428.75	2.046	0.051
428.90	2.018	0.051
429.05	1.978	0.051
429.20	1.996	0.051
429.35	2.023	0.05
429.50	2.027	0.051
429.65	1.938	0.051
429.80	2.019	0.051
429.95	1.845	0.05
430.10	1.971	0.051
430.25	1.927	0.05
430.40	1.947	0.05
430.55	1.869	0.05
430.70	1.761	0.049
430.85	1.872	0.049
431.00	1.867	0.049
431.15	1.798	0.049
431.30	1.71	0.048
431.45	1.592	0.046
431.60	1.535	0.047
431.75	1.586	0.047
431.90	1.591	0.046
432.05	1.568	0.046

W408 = 0.28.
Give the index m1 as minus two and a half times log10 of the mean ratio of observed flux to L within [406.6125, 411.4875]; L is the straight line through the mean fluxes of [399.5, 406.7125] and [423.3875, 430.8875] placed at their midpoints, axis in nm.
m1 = 0.35 mag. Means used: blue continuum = 2.26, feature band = 1.61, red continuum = 2.1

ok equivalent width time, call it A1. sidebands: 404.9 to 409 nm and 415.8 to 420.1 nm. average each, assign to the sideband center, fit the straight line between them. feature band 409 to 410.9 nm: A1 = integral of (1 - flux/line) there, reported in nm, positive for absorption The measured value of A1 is 0.69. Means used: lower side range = 2.01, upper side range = 2.28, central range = 1.32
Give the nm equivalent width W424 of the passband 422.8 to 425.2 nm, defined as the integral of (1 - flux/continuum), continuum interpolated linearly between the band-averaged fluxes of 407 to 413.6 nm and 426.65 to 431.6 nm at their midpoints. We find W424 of -0.48 nm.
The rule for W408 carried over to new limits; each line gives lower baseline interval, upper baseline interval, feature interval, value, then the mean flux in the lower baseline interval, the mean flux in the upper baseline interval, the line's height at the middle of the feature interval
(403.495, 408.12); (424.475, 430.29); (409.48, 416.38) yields 0.19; 2.17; 2.09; 2.15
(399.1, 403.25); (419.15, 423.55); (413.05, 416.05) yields 0.08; 2.22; 2.29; 2.27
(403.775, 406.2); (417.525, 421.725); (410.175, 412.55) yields 0.45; 2.3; 2.3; 2.3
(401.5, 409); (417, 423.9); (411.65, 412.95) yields 0.25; 2.16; 2.29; 2.22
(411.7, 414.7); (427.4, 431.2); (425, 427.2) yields -0.10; 1.91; 1.98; 1.97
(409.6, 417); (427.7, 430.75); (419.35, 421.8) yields -0.20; 1.84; 1.99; 1.91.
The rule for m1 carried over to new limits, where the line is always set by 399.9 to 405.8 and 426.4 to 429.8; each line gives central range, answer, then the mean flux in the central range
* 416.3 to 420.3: -0.07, 2.29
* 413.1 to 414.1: 0.11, 1.98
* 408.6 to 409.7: 0.42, 1.52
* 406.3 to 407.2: 0.09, 2.08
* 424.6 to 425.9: -0.06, 2.21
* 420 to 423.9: -0.08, 2.28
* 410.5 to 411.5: 0.48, 1.43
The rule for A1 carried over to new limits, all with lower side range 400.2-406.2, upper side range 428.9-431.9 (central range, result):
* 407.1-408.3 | 0.18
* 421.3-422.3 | -0.14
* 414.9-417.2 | -0.14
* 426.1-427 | -0.10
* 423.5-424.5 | -0.16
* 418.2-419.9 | -0.23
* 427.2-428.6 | -0.13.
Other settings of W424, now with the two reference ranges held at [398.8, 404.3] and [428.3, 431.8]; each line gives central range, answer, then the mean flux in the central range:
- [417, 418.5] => -0.175 nm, 2.28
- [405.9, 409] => 0.339 nm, 1.93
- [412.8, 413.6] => 0.070 nm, 1.91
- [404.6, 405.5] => -0.041 nm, 2.29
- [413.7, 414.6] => -0.002 nm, 2.09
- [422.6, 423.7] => -0.166 nm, 2.27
